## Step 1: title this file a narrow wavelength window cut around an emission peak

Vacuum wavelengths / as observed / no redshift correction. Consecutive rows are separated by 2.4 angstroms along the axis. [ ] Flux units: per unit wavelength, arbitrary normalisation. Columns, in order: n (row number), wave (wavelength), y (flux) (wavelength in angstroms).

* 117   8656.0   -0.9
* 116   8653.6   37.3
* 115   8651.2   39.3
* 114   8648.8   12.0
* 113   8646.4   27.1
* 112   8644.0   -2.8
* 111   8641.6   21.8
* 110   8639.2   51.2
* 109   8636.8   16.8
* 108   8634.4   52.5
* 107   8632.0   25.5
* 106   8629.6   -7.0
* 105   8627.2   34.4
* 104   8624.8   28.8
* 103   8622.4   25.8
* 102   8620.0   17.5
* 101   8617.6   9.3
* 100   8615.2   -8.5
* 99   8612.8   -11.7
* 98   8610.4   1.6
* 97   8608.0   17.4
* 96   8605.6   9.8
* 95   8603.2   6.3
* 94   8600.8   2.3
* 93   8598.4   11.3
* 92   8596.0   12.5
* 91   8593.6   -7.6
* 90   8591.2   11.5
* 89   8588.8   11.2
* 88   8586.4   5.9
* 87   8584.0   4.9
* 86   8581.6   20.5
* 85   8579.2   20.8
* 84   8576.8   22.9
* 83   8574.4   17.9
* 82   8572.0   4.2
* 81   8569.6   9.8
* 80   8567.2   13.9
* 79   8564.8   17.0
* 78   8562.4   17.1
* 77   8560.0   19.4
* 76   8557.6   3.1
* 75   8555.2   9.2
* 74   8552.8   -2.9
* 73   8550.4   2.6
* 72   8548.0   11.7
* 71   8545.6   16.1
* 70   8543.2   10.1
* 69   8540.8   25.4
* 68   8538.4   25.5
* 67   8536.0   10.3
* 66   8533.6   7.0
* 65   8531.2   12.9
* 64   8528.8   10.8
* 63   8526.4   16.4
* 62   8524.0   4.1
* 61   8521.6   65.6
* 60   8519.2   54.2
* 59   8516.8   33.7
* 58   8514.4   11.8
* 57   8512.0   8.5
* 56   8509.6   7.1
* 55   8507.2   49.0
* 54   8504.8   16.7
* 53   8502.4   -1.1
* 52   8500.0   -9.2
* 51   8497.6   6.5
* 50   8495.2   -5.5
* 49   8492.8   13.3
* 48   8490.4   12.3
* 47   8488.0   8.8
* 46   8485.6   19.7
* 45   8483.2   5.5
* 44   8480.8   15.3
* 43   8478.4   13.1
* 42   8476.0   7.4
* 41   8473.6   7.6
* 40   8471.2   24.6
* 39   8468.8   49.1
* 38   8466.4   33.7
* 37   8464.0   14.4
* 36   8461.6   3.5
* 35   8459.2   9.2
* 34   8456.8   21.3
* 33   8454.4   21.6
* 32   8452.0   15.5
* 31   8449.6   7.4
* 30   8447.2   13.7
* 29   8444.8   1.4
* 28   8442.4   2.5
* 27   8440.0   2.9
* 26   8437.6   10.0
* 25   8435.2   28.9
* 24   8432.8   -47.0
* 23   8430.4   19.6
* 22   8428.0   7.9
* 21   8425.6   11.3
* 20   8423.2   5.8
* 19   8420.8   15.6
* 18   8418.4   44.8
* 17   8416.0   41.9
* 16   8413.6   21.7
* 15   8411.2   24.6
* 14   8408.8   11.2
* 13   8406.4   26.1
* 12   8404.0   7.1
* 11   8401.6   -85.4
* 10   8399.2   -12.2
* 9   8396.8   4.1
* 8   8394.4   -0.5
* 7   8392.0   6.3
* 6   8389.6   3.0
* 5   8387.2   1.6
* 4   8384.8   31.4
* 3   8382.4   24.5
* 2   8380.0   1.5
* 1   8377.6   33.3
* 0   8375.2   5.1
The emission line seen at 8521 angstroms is H-gamma 4340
